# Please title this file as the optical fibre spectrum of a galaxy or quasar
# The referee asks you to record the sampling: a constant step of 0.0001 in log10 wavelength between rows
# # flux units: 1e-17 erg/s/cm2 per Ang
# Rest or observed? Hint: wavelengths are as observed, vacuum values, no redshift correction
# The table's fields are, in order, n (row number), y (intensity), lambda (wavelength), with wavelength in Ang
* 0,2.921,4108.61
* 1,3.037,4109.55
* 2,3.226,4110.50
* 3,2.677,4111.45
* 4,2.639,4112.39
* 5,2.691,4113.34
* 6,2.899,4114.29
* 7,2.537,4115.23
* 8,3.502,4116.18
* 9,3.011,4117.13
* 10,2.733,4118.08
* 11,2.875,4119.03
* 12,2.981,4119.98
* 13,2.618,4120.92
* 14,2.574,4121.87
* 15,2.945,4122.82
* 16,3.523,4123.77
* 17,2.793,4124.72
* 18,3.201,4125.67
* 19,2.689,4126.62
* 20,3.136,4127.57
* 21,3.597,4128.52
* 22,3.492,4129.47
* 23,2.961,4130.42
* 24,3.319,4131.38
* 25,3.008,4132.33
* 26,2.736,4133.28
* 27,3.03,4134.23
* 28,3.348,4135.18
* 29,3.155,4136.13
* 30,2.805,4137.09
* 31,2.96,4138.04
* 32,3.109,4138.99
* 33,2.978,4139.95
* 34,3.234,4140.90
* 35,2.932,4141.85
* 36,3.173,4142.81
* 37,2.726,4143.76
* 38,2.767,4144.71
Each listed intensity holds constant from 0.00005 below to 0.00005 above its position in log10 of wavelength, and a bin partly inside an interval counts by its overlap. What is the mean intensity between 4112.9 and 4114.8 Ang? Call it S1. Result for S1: 2.8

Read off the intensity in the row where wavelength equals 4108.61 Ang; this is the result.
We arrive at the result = 2.921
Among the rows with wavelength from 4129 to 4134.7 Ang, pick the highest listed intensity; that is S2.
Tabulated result 3.492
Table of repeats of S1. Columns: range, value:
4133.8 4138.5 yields 3.06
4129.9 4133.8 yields 3.01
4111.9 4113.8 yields 2.67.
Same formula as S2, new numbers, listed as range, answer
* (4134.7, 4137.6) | 3.348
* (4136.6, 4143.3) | 3.234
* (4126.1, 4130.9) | 3.597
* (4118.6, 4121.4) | 2.981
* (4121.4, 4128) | 3.523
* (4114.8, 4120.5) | 3.502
